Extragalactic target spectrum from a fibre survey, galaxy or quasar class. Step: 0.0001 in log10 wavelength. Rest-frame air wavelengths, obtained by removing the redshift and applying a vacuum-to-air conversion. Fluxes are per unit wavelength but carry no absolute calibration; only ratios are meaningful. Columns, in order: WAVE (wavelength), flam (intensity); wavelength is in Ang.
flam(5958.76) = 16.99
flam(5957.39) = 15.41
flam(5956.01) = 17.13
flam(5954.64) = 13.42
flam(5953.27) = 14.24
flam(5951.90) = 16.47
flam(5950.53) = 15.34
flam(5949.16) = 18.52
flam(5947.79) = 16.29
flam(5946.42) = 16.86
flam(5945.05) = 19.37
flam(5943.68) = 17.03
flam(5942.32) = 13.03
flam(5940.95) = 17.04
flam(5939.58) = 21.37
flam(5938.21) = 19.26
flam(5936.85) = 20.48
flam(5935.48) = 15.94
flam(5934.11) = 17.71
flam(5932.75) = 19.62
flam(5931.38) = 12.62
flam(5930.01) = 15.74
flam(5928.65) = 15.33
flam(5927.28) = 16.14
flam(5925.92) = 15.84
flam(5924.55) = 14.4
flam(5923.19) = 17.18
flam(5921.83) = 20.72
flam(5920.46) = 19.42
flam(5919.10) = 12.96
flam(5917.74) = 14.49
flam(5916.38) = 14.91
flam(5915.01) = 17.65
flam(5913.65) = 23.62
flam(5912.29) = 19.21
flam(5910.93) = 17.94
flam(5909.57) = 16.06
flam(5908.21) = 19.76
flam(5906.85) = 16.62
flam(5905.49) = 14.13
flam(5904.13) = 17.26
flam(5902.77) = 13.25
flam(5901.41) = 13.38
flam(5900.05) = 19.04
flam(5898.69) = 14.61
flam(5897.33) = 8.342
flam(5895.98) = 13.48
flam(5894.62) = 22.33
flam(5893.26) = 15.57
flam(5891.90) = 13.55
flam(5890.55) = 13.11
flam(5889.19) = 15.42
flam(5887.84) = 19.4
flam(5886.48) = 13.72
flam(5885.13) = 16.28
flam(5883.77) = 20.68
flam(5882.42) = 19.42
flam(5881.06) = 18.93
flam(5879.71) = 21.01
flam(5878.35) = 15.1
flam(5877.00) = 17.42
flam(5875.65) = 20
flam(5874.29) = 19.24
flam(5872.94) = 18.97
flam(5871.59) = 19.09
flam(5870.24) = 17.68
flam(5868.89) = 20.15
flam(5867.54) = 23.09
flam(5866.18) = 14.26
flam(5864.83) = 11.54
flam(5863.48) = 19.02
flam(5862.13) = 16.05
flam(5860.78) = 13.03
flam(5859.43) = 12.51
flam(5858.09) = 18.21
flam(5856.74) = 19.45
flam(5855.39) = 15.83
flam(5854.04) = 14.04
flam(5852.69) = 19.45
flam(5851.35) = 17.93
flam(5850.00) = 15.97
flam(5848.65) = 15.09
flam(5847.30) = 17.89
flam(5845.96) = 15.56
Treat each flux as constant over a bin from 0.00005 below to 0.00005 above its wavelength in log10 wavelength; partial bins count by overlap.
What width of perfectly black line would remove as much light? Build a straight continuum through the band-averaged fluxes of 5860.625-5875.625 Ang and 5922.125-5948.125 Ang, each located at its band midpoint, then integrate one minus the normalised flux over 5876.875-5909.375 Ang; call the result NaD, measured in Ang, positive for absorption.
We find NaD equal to 2.1 Ang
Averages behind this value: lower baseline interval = 17.7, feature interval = 16.3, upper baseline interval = 17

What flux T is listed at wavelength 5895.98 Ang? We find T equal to 13.48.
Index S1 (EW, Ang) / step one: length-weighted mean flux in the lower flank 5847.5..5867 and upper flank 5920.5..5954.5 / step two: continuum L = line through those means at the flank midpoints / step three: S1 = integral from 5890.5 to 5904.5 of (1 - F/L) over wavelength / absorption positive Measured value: 1.3 Ang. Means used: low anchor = 16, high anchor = 16.9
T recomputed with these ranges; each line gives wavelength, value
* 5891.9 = 13.55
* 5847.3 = 17.89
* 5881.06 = 18.93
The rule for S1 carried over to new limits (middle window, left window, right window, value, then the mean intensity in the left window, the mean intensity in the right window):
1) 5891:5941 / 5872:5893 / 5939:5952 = 1.8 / 17.5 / 17.1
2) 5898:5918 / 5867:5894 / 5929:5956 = 0.7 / 17.9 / 16.9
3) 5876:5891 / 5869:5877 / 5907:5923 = 1.0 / 19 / 17.8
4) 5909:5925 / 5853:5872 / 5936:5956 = -0.5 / 16.7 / 17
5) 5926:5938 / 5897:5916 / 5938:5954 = 0.1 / 16.6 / 17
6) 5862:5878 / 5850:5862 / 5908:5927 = -1.5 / 16.3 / 17.4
